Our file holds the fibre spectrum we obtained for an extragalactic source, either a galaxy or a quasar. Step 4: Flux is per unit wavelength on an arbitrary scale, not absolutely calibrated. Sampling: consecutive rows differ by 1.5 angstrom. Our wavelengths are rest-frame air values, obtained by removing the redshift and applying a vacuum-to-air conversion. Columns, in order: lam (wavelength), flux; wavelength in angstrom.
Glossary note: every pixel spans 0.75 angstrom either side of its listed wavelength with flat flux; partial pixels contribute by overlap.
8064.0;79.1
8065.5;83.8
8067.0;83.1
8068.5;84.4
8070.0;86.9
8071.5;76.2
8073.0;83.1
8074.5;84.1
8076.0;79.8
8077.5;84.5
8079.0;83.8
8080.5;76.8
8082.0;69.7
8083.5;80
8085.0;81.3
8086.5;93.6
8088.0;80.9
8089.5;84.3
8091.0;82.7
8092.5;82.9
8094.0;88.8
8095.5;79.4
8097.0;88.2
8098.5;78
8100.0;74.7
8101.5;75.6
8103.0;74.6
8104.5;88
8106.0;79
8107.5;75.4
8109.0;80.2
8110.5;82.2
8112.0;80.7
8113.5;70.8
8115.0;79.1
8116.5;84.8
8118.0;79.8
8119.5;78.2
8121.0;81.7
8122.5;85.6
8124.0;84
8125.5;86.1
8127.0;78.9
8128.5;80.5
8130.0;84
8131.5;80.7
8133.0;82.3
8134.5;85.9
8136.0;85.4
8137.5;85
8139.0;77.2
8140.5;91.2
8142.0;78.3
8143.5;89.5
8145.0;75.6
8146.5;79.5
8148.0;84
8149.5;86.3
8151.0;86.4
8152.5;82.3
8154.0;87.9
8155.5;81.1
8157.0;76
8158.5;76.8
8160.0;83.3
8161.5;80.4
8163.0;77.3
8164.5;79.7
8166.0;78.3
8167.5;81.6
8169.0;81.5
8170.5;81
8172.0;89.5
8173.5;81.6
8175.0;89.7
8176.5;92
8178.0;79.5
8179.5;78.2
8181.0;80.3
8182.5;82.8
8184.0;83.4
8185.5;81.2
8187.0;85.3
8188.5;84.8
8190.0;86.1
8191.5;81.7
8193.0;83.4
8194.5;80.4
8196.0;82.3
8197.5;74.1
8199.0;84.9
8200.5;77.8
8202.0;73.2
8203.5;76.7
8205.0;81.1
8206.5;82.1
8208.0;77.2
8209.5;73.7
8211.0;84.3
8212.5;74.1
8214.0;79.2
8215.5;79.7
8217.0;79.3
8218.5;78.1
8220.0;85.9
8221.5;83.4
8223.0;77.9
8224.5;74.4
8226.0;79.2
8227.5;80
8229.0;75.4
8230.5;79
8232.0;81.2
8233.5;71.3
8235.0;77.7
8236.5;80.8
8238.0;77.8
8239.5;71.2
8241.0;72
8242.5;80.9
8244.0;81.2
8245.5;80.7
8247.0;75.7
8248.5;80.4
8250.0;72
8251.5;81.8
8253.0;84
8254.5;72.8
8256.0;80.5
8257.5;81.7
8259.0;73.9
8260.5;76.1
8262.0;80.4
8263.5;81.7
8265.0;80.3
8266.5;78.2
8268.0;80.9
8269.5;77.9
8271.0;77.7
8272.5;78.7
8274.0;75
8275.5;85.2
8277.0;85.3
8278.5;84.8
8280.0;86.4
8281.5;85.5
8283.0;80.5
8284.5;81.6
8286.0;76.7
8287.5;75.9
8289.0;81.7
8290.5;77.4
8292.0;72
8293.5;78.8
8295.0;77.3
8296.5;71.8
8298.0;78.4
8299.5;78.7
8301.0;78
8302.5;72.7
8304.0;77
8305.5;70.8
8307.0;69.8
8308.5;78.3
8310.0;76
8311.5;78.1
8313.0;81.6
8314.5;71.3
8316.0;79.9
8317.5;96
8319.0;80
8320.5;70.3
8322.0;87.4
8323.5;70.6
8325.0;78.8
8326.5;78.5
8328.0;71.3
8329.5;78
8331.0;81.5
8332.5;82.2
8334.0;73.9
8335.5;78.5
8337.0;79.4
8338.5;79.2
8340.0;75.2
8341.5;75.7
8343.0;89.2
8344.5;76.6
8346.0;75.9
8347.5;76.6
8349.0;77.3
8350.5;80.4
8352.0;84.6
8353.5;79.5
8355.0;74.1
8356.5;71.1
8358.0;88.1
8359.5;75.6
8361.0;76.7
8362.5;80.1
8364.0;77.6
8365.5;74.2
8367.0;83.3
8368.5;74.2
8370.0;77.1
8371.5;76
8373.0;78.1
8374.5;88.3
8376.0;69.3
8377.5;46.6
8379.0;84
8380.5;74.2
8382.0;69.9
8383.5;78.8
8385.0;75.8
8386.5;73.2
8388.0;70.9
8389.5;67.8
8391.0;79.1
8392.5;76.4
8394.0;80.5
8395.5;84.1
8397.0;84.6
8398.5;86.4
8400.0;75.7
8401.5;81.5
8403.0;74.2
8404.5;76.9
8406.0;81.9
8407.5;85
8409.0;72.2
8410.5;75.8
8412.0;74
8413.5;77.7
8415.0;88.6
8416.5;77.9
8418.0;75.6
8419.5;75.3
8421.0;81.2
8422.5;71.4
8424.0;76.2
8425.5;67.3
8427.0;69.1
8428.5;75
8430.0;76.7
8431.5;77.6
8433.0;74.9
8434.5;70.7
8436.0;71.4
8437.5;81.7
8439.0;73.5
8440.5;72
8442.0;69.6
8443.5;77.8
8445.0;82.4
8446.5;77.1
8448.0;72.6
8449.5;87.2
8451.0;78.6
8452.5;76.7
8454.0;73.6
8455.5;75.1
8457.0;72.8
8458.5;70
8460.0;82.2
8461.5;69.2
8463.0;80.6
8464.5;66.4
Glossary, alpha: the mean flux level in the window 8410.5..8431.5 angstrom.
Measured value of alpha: 75.9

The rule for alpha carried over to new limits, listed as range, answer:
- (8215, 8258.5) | 78.4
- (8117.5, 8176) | 82.5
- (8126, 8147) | 82.5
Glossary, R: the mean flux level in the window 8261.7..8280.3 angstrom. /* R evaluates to 80.8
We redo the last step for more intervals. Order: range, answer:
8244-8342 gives 78.5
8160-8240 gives 80.3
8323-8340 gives 77.4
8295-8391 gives 76.9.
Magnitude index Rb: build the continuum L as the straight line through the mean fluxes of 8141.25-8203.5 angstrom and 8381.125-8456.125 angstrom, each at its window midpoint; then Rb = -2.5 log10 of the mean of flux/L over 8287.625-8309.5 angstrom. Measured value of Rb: 0.05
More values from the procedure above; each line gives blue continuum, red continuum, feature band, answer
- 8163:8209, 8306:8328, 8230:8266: 0.02 mag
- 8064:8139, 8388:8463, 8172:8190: -0.05 mag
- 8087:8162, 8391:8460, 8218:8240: 0.02 mag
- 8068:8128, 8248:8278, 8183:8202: -0.02 mag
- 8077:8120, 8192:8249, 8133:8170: -0.03 mag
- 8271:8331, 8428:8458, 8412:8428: 0.00 mag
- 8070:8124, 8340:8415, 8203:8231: 0.01 mag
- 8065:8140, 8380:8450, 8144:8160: -0.01 mag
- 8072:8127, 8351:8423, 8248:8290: -0.01 mag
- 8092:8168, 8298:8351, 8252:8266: 0.00 mag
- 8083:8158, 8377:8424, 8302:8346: 0.01 mag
